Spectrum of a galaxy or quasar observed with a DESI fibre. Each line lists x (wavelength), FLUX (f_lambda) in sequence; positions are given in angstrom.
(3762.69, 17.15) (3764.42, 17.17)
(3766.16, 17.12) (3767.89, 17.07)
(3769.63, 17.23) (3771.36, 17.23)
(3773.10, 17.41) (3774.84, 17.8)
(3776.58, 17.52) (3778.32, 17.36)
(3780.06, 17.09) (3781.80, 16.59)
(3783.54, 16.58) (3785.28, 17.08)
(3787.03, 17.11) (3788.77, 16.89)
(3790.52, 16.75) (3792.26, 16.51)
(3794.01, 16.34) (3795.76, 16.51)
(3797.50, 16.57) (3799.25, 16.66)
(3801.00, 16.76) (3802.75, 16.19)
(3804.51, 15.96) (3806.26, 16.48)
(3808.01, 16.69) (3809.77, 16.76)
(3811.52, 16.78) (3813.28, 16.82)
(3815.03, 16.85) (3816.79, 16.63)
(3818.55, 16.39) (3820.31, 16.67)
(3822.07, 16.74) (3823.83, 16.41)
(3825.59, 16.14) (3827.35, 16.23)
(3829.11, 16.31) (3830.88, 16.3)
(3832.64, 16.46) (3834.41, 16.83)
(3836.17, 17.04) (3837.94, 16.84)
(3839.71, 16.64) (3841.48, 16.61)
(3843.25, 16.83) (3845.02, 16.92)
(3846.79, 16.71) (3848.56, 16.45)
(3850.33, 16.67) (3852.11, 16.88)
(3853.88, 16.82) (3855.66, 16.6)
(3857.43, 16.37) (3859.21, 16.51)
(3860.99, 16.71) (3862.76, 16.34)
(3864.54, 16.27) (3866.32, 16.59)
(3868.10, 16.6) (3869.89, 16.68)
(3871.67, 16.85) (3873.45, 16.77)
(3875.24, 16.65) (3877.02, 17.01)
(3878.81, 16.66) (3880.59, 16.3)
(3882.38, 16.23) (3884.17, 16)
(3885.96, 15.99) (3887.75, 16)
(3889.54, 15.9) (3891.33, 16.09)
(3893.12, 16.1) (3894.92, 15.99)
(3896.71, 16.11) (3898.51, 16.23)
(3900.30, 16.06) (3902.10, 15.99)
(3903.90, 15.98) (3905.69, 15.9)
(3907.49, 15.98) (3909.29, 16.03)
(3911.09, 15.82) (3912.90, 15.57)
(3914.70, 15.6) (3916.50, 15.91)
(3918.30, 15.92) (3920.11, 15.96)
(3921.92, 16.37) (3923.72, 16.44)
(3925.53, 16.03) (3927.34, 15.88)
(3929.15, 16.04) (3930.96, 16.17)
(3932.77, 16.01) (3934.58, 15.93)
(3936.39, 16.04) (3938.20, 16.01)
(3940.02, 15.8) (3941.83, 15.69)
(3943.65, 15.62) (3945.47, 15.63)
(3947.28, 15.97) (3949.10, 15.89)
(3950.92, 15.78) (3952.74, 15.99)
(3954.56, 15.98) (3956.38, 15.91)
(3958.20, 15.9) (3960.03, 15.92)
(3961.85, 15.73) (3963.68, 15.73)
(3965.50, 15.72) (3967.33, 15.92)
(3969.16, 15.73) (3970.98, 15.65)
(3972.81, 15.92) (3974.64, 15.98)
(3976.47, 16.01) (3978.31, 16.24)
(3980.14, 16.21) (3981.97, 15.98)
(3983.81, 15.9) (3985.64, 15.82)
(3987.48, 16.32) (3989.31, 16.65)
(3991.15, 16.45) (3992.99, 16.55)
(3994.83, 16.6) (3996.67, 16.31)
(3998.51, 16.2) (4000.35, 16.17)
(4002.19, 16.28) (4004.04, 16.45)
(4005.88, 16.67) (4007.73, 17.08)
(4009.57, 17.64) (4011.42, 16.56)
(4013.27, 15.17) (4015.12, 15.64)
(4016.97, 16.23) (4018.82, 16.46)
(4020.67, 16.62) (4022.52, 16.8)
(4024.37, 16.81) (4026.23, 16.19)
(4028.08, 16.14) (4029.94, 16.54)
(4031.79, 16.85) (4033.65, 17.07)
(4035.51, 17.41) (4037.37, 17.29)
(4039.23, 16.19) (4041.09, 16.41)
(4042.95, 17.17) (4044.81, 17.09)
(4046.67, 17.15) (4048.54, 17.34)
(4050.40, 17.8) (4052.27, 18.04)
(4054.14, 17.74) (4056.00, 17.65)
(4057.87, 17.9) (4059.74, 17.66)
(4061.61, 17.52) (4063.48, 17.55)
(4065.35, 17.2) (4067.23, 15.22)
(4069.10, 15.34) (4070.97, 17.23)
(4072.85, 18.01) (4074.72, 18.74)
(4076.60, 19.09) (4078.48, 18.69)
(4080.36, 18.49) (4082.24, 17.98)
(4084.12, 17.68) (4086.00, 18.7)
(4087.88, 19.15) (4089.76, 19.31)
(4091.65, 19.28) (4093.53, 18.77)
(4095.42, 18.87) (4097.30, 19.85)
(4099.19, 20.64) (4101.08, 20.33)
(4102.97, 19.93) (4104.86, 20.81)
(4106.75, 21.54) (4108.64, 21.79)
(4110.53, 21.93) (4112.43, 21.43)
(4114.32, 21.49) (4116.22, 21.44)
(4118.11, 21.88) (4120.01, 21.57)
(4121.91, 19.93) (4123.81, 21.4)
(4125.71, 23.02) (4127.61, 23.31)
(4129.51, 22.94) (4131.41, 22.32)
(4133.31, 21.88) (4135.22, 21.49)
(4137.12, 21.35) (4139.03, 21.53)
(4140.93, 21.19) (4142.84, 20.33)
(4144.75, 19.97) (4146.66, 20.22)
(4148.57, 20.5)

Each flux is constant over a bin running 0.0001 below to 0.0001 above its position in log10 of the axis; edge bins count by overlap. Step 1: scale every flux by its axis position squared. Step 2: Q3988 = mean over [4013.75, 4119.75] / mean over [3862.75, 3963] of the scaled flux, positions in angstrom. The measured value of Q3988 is 1.2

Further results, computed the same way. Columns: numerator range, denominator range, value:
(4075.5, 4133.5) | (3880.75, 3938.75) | 1.41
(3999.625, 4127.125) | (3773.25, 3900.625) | 1.24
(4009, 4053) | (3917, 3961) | 1.10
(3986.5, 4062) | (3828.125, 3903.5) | 1.11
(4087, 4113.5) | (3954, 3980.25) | 1.36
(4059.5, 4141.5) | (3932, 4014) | 1.32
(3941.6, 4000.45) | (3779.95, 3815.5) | 1.05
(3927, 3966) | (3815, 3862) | 1.01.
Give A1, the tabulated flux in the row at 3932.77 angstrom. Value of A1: 16.01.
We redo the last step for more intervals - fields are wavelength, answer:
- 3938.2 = 16.01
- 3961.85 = 15.73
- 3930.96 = 16.17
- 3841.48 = 16.61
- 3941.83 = 15.69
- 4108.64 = 21.79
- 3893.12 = 16.1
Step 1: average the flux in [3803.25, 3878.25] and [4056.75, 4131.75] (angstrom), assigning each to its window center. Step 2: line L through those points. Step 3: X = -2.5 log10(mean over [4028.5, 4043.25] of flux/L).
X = 0.13 mag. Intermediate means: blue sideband 16.6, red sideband 19.6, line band 16.8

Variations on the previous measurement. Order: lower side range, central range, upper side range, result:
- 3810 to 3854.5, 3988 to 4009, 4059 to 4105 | 0.08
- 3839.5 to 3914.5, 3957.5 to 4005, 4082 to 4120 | 0.13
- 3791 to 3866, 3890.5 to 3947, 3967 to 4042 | 0.03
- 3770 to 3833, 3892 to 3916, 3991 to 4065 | 0.05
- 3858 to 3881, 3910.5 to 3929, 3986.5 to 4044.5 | 0.04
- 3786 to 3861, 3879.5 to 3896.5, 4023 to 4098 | 0.05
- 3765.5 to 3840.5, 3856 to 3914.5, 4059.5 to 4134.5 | 0.09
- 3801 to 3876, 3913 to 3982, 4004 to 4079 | 0.06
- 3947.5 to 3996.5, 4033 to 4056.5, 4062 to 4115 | 0.04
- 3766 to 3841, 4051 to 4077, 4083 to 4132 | 0.16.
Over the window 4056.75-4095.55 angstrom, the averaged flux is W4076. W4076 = 18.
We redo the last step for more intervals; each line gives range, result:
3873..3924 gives 16.1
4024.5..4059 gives 17.1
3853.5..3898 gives 16.4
